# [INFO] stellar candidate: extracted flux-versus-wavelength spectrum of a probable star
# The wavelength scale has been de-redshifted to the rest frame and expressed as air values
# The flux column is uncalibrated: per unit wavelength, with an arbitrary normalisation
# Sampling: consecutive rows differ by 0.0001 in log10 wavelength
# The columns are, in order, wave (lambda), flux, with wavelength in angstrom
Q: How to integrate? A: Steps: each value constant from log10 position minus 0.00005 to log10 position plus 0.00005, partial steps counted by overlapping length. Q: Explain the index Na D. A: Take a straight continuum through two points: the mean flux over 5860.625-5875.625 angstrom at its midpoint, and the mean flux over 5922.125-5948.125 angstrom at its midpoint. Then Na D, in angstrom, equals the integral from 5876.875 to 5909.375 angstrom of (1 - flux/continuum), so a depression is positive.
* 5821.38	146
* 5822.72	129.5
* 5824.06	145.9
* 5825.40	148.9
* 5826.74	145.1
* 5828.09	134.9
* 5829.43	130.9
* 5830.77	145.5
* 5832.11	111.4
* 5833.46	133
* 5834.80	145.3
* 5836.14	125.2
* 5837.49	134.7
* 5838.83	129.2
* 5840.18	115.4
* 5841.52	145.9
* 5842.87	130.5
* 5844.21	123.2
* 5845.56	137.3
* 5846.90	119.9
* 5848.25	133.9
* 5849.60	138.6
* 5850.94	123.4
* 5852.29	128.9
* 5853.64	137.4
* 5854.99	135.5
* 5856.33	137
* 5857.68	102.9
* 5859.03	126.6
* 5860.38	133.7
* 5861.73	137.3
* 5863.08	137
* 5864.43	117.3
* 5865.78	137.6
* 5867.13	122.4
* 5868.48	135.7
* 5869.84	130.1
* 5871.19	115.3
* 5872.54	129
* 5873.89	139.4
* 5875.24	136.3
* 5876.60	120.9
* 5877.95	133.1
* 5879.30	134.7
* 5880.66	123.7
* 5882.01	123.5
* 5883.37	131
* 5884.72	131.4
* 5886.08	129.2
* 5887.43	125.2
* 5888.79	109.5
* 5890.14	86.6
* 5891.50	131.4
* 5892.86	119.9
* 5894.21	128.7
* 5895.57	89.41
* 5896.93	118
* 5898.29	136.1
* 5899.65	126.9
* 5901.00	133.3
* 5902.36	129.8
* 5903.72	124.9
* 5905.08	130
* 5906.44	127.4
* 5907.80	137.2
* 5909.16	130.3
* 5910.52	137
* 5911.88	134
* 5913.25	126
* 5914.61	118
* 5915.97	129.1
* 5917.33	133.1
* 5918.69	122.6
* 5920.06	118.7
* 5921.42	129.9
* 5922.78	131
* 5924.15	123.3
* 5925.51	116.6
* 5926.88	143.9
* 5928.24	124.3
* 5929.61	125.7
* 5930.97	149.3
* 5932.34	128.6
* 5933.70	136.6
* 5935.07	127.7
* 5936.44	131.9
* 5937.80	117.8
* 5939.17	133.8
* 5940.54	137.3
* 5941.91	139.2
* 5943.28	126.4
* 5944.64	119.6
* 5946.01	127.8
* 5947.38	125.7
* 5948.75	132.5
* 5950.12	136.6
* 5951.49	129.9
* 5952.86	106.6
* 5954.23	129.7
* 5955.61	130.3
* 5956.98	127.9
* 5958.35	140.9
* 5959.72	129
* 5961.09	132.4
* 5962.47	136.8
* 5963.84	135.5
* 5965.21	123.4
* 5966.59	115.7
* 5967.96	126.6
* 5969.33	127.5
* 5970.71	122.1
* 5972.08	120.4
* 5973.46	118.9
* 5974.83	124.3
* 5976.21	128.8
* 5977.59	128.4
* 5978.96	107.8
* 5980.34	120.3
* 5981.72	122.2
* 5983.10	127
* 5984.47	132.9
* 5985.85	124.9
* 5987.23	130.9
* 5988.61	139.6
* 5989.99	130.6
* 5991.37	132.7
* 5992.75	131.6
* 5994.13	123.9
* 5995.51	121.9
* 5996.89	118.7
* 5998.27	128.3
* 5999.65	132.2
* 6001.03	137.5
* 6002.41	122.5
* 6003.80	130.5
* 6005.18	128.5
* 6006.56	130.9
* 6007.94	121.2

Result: 1.5 angstrom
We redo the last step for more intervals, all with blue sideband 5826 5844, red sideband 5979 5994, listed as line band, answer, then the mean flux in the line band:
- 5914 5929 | 0.4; 126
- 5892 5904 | 0.7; 123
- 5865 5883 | 0.3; 129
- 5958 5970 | -0.1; 130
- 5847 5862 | 0.2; 130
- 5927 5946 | -0.2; 131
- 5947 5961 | 0.0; 129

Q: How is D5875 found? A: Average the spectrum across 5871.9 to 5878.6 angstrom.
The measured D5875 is 132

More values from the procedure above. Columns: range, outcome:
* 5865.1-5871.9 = 128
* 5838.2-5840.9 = 123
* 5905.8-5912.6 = 133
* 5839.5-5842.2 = 130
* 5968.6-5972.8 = 123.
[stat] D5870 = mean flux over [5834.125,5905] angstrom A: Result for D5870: 128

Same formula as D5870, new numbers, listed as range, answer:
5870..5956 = 127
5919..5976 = 128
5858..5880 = 130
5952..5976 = 126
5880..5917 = 125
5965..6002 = 126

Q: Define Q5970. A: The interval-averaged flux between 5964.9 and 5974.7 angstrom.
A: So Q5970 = 122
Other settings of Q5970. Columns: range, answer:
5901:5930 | 128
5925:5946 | 131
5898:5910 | 131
